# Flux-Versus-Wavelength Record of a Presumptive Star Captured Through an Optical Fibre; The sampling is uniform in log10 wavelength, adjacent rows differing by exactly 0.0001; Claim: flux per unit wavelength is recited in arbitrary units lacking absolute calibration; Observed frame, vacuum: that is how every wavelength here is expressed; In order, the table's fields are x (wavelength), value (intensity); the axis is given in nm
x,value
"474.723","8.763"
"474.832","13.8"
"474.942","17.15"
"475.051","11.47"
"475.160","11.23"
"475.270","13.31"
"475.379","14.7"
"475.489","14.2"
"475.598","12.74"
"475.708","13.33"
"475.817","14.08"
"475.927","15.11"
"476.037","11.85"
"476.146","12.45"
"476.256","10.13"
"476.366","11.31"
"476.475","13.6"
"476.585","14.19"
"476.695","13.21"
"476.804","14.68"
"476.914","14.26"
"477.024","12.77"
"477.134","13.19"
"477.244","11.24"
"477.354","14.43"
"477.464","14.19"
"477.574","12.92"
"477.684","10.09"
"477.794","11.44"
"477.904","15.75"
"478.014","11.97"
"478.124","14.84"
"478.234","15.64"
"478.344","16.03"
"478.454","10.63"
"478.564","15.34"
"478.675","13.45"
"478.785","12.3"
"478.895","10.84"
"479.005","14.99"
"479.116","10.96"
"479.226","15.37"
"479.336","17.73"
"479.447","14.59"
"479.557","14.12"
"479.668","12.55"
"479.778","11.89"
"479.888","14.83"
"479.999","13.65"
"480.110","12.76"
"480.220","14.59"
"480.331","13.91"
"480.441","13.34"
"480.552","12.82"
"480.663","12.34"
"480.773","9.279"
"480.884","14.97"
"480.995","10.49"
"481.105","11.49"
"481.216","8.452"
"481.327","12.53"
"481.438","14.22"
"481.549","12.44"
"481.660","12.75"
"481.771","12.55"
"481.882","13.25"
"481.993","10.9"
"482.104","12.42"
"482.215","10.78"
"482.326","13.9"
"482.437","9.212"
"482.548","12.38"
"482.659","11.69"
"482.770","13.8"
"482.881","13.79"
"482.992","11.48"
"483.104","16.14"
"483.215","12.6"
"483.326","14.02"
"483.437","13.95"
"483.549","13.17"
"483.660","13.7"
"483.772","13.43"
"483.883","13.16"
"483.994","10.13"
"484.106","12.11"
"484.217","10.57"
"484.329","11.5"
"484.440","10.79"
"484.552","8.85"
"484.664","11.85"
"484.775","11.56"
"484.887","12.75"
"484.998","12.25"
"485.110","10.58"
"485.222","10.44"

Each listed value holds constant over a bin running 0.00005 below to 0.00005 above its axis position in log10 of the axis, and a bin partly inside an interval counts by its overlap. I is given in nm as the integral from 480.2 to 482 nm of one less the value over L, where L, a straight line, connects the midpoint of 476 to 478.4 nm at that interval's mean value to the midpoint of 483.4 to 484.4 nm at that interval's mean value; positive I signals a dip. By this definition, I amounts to 0.049 nm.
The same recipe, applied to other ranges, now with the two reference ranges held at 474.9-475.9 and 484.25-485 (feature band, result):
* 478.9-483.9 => -0.36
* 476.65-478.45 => -0.06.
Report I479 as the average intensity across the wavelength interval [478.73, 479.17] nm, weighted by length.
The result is 12.3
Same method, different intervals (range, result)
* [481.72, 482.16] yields 12.3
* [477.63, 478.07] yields 12.3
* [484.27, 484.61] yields 10.4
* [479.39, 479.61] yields 14.4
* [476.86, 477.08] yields 13.5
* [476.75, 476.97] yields 14.4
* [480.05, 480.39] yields 13.8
